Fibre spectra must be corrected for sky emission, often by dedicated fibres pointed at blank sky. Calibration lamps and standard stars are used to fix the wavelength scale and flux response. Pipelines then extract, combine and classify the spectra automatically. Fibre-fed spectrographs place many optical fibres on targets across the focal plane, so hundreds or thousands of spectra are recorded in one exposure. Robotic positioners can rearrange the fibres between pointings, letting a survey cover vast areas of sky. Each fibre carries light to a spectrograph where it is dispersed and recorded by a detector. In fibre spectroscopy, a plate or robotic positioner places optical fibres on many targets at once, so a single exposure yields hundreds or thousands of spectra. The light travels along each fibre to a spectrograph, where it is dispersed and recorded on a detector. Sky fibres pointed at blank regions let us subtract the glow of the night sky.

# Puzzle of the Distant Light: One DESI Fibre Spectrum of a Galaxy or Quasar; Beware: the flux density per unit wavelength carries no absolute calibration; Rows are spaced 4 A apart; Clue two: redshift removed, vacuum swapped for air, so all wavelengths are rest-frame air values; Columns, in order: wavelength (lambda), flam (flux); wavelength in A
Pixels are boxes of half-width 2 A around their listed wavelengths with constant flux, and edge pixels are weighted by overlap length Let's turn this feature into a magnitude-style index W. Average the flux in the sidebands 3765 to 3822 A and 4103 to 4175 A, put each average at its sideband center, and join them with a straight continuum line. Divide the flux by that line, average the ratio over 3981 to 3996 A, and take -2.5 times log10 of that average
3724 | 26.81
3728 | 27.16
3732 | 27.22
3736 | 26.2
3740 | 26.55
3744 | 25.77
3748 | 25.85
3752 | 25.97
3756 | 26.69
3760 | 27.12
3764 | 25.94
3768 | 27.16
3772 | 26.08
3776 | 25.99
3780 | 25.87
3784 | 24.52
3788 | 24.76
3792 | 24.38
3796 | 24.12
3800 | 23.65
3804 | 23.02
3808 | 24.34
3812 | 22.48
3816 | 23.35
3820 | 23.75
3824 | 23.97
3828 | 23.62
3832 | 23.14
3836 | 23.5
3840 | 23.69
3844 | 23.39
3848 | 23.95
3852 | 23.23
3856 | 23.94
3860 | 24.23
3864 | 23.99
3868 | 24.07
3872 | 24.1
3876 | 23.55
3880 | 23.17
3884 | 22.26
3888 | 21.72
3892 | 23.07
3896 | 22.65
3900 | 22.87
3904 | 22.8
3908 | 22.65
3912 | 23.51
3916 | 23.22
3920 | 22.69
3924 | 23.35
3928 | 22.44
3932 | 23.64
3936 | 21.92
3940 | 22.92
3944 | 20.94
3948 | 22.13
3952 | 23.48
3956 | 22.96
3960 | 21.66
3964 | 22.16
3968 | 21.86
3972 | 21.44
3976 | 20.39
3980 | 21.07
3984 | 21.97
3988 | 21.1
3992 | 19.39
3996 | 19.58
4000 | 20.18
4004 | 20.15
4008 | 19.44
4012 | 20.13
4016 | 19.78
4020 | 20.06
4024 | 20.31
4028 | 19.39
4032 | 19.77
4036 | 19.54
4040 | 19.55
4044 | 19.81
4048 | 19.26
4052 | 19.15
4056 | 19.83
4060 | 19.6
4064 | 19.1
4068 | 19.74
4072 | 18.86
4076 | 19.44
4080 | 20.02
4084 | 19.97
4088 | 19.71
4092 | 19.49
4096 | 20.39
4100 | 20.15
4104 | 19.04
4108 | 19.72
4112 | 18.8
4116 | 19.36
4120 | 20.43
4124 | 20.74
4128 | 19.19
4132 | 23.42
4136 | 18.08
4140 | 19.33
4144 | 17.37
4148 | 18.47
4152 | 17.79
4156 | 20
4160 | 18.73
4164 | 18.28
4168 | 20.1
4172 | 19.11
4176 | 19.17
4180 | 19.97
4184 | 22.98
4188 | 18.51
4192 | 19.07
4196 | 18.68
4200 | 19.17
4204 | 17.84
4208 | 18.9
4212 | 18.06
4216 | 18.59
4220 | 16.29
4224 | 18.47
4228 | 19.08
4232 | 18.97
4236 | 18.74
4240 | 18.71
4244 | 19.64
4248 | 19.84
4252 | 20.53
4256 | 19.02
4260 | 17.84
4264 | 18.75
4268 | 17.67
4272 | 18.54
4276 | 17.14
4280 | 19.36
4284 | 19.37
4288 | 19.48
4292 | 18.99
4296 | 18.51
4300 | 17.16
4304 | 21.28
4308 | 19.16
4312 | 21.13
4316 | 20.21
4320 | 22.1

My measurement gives 0.05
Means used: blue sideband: 24.6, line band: 20.7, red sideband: 19.3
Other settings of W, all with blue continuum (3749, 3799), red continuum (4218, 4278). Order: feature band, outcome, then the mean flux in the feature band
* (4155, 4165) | 0.053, 19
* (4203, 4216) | 0.049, 18.3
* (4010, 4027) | 0.103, 20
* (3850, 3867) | 0.025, 23.9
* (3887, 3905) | 0.056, 22.7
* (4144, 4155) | 0.109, 18.2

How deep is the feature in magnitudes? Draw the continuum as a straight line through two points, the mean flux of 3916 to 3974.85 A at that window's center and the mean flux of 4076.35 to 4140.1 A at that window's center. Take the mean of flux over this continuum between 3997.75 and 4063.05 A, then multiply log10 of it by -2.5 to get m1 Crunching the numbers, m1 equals 0.07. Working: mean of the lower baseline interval 22.4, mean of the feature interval 19.7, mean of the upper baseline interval 19.9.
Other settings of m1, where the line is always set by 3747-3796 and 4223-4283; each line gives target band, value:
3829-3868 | 0.04 mag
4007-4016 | 0.13 mag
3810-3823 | 0.08 mag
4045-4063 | 0.12 mag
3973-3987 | 0.08 mag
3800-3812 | 0.08 mag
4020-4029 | 0.11 mag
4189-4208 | 0.05 mag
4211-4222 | 0.10 mag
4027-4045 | 0.12 mag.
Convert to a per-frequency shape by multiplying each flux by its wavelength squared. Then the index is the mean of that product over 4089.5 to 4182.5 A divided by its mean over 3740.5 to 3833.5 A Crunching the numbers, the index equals 0.93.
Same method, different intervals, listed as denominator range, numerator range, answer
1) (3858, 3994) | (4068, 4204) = 0.96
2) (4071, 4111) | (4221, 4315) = 1.05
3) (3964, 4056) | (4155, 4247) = 1.03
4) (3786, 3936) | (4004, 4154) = 0.93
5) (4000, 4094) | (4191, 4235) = 1.02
